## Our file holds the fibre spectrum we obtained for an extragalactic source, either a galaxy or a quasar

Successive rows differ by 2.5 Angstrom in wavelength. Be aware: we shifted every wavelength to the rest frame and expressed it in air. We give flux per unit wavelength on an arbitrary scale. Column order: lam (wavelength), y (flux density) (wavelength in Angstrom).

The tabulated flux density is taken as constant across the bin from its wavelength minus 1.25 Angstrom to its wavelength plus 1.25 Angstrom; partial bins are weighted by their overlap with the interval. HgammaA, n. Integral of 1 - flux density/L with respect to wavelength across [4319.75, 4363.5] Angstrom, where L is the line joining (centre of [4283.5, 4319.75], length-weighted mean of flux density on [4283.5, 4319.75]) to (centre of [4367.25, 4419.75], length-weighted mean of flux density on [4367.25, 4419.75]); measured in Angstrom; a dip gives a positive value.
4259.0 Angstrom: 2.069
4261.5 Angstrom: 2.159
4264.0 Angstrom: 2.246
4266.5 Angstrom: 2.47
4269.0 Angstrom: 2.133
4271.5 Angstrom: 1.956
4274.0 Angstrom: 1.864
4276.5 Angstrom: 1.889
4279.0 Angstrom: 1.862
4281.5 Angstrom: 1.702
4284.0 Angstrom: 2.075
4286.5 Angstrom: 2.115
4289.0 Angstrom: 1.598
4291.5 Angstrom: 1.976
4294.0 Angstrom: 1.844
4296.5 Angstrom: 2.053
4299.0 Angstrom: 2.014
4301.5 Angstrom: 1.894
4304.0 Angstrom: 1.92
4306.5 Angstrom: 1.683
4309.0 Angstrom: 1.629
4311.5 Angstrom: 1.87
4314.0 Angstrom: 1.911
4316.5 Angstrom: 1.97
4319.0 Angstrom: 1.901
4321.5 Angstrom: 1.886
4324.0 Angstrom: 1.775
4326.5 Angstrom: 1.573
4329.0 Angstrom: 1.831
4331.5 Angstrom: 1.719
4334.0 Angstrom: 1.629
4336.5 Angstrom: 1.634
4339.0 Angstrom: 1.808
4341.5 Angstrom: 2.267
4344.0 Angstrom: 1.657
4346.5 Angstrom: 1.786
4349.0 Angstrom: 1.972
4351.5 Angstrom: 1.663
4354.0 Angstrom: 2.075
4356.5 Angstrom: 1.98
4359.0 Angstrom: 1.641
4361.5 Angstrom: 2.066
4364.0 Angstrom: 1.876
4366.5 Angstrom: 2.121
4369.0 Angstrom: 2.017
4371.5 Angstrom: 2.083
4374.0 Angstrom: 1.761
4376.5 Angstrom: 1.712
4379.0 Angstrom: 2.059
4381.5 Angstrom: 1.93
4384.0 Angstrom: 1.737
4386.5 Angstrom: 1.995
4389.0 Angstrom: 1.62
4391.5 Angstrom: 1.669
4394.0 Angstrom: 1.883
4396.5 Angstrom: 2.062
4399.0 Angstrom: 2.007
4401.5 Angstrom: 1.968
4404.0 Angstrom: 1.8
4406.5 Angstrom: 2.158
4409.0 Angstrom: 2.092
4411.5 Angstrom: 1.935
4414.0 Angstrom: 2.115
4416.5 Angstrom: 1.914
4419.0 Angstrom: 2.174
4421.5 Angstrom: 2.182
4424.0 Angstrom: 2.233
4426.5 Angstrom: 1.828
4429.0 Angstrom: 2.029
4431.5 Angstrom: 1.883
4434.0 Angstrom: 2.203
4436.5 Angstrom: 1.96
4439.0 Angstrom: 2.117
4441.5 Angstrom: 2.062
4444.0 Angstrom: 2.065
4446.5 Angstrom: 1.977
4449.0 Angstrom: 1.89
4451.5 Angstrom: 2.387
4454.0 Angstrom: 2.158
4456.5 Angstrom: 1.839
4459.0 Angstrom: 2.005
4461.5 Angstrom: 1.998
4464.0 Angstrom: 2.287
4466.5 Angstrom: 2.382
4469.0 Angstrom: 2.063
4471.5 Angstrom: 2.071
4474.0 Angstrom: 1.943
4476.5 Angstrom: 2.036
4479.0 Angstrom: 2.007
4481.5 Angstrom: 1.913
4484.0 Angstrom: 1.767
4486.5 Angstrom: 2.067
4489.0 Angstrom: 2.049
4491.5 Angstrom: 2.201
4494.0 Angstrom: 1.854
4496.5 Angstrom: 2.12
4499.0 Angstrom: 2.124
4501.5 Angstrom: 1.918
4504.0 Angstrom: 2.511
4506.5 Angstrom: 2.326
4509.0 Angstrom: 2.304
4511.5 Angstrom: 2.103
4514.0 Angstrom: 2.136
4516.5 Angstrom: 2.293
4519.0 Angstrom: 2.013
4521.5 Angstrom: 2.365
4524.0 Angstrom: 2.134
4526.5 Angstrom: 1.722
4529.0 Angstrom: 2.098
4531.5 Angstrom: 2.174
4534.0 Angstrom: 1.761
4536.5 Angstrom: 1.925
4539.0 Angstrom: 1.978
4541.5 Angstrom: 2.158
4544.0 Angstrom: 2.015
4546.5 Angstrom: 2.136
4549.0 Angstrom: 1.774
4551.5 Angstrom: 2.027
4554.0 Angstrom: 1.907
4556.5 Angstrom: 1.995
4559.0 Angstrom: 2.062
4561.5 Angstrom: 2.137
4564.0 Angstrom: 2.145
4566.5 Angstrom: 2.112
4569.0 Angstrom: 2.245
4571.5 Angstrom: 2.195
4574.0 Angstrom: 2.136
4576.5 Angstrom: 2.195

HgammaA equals 2.0 Angstrom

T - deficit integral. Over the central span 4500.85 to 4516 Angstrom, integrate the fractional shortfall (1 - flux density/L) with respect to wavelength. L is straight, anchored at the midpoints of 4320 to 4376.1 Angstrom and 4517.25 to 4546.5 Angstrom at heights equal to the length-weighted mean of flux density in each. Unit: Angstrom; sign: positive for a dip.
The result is -1.62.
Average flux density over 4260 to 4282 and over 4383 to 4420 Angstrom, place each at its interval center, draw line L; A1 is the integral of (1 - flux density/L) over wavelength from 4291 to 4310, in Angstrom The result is 1.4 Angstrom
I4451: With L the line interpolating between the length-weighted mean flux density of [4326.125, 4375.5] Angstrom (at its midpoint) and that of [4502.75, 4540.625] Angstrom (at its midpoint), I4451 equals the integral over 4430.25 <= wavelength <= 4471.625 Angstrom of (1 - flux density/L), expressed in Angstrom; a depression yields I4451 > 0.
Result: -1.3 Angstrom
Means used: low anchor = 1.86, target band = 2.08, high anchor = 2.12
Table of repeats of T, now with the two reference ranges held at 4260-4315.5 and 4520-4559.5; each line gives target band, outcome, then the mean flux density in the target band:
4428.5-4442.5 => -0.4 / 2.04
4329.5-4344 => 1.2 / 1.8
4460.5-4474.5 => -1.0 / 2.14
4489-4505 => -0.9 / 2.11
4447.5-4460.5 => -0.4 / 2.05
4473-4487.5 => 0.3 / 1.95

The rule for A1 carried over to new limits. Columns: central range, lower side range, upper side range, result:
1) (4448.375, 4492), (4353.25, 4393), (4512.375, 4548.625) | -1.4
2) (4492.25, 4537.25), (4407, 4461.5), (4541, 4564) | -1.6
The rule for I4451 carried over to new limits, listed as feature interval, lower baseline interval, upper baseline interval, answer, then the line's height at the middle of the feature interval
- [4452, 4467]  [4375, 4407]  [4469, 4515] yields -0.7 Angstrom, 2.02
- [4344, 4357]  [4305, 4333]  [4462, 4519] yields -0.1 Angstrom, 1.85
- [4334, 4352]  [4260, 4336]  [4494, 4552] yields 1.1 Angstrom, 1.94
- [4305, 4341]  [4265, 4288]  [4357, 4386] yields 3.2 Angstrom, 1.96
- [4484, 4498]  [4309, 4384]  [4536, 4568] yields -0.4 Angstrom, 1.98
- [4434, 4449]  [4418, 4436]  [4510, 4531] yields 0.3 Angstrom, 2.08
